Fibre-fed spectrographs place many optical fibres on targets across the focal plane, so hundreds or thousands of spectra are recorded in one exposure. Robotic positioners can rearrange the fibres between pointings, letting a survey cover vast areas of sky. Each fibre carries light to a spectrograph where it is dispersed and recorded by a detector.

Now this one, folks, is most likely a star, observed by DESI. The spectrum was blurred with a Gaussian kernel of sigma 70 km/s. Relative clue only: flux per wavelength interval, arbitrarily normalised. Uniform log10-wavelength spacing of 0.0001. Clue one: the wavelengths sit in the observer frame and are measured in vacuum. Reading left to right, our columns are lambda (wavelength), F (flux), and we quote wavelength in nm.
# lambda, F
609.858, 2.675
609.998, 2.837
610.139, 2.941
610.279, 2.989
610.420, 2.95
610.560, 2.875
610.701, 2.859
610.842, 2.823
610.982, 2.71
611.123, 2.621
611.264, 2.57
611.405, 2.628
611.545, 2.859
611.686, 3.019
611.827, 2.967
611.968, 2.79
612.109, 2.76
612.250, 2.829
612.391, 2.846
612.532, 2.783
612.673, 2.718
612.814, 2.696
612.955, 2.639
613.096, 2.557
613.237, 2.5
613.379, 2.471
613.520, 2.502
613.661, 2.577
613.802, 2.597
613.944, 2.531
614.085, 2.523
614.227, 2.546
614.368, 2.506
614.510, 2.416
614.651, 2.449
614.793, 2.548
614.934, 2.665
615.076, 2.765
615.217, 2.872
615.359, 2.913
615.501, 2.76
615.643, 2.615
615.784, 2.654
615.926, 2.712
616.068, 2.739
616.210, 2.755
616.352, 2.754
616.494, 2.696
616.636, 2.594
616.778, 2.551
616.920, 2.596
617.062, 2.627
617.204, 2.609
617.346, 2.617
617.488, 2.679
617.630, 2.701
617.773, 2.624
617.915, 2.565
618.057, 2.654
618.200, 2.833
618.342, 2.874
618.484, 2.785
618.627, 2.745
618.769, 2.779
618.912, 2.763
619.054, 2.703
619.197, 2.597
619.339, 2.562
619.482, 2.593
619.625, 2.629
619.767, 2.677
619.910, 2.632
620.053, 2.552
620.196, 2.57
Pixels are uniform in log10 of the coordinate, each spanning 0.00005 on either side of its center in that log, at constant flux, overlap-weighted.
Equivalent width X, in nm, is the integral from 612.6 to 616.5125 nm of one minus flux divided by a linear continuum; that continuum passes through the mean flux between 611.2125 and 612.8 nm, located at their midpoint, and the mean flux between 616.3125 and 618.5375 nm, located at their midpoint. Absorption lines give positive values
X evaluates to 0.15 nm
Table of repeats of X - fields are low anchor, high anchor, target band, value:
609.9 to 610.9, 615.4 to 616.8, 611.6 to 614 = 0.10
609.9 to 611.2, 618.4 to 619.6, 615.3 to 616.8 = 0.02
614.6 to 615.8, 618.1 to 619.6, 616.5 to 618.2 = 0.05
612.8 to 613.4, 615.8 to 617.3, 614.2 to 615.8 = -0.02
